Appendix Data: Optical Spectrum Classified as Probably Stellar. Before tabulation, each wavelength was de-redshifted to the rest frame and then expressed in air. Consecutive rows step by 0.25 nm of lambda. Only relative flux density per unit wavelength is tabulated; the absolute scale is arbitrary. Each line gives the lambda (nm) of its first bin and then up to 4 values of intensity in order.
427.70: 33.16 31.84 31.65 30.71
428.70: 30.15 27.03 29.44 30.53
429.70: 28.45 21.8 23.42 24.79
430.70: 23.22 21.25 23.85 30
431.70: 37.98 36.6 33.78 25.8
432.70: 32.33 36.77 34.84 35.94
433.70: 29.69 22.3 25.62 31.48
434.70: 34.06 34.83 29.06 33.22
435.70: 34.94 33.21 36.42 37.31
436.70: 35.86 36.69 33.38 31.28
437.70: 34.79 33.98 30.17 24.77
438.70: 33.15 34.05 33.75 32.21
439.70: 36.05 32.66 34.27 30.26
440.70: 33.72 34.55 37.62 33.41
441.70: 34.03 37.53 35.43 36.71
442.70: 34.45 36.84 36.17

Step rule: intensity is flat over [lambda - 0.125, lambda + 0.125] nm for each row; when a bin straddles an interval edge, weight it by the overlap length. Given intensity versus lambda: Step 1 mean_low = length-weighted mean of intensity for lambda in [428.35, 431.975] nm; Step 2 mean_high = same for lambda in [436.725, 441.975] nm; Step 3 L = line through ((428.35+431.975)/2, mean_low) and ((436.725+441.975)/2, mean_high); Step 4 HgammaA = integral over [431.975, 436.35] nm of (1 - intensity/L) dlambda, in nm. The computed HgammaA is -0.29 nm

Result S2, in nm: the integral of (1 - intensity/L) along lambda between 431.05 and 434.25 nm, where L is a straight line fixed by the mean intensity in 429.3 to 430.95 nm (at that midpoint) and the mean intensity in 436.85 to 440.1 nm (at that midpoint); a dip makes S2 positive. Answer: -0.45 nm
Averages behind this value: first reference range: 25.1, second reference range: 32.8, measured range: 31.2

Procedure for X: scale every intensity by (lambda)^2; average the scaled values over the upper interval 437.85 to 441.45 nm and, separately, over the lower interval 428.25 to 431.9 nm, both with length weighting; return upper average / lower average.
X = 1.25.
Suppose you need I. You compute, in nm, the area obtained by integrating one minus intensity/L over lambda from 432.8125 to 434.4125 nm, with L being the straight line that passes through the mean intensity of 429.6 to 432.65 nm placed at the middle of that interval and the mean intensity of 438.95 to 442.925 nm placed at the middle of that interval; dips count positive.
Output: -0.084 nm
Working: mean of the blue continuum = 27.7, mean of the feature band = 30.9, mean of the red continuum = 34.5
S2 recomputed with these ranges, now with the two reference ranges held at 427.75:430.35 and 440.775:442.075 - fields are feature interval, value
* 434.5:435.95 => -0.052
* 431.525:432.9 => -0.138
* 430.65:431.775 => 0.104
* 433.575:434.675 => 0.123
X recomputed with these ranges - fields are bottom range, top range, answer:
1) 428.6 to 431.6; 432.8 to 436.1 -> 1.25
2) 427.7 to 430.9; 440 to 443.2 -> 1.33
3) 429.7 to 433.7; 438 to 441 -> 1.14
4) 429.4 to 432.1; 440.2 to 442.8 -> 1.33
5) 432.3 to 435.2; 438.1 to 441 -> 1.07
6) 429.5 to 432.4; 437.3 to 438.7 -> 1.16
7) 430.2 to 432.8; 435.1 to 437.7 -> 1.22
